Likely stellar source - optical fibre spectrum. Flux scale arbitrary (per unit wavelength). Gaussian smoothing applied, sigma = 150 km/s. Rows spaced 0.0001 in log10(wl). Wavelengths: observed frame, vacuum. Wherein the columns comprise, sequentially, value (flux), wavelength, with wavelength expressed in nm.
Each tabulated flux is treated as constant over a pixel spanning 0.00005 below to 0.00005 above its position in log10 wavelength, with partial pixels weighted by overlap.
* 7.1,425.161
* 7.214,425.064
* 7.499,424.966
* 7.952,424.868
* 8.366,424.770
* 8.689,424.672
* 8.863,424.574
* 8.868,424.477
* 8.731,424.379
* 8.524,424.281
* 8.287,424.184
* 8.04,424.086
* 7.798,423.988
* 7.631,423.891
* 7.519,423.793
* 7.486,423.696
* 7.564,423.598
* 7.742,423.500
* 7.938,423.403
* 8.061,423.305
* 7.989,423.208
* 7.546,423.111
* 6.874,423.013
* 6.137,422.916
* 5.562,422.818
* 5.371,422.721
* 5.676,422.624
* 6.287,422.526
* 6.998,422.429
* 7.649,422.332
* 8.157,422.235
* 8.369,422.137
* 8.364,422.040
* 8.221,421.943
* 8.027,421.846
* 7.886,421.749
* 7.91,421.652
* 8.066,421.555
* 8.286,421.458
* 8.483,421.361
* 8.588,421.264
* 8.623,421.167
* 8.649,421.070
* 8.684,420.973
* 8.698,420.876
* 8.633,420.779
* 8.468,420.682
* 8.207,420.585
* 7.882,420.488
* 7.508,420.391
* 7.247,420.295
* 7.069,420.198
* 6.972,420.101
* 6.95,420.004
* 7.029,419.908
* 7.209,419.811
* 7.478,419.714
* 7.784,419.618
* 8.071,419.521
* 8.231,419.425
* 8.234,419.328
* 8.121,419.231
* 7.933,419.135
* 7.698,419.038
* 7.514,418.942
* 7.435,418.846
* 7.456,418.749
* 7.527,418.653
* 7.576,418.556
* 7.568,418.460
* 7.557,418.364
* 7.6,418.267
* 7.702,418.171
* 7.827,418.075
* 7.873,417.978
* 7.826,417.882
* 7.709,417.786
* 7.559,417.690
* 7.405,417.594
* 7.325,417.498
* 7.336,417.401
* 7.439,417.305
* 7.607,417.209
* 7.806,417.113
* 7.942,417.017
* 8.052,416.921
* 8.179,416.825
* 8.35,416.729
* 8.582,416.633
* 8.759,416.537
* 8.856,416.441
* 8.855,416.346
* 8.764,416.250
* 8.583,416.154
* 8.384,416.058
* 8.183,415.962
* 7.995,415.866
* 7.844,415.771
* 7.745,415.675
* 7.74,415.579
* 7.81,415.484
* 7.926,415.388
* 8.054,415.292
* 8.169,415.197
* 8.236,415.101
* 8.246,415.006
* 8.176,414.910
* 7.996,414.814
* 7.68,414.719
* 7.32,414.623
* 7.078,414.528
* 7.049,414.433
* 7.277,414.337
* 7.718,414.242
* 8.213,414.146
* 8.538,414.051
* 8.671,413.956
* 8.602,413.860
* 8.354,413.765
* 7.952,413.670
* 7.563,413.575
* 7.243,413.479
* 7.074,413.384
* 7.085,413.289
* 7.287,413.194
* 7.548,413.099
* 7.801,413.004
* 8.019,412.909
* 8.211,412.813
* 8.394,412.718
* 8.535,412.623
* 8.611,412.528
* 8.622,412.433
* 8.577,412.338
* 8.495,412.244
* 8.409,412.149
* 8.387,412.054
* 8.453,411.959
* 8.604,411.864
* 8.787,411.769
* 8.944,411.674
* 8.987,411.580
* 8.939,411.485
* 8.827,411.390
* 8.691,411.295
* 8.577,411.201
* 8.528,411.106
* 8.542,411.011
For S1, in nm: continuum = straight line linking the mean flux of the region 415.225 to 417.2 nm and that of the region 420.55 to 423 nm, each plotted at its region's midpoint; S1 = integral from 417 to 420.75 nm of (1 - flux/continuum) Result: 0.164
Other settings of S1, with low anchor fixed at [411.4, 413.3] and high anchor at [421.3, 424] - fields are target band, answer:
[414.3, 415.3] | 0.05 nm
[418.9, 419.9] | 0.00 nm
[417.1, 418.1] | 0.04 nm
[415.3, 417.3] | -0.04 nm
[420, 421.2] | -0.05 nm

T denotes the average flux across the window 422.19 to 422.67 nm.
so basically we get 6.95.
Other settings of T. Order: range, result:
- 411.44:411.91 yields 8.86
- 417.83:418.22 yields 7.81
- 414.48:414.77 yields 7.39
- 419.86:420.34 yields 7.05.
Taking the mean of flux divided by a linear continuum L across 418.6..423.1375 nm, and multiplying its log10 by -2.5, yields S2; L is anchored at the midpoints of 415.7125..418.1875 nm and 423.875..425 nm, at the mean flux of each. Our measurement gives 0.07 mag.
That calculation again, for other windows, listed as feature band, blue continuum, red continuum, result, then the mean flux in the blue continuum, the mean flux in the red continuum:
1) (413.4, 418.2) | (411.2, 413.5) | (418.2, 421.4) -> 0.02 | 8.29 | 7.84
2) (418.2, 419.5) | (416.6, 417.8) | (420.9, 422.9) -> 0.00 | 7.78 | 7.68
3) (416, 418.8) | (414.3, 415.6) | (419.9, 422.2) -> -0.01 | 7.77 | 8.05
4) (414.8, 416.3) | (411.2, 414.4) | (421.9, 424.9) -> -0.01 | 8.22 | 7.65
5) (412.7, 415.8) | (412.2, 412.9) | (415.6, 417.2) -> 0.07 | 8.47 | 8.28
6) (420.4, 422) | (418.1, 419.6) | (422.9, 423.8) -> -0.09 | 7.75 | 7.54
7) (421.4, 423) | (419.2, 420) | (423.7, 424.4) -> 0.08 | 7.72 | 8.02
